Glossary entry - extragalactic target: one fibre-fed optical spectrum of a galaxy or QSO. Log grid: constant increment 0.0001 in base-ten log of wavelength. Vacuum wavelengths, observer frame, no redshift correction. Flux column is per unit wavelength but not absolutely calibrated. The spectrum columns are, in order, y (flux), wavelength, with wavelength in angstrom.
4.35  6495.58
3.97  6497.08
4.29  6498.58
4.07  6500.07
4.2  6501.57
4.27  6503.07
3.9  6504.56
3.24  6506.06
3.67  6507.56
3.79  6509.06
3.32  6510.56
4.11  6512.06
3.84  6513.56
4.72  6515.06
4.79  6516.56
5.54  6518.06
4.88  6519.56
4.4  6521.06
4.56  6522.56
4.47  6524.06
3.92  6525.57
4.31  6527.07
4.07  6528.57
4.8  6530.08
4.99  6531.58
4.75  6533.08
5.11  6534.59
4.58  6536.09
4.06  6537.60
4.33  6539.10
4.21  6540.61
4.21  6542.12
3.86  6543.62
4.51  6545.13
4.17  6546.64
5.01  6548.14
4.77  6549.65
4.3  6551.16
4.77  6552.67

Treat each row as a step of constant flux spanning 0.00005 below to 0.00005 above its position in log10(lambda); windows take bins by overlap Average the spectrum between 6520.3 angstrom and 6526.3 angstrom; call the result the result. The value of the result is 4.34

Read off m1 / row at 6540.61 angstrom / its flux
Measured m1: 4.21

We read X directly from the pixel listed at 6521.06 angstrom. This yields 4.4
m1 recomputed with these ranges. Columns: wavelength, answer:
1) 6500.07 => 4.07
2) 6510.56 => 3.32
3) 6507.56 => 3.67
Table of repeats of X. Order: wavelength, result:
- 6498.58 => 4.29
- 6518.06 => 5.54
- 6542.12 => 4.21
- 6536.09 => 4.58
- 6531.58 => 4.99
